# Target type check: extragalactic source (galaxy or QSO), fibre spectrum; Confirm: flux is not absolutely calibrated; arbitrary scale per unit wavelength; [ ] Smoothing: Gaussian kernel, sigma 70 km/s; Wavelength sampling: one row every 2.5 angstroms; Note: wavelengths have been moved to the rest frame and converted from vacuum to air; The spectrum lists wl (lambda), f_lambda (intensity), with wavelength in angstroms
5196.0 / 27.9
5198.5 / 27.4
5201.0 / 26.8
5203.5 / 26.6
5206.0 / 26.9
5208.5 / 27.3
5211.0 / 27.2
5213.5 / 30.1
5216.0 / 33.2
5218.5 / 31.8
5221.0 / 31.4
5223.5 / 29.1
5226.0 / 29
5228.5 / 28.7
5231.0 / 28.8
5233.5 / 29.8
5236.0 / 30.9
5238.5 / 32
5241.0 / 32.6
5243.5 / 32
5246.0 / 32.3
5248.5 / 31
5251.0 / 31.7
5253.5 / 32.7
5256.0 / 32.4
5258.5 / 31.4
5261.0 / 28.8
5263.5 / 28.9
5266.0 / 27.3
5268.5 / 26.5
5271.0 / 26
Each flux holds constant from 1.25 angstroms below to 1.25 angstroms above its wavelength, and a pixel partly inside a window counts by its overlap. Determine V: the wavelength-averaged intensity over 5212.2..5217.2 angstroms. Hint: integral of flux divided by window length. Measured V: 31.6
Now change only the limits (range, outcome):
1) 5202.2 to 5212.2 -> 27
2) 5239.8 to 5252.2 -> 31.9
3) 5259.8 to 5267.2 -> 28.3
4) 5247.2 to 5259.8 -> 31.8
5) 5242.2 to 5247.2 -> 32.2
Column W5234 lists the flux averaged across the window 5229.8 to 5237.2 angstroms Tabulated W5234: 29.8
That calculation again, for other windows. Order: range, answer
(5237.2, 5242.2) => 32.3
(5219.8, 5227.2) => 29.8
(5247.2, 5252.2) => 31.4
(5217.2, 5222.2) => 31.6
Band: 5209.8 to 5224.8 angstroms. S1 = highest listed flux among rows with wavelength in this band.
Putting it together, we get 33.2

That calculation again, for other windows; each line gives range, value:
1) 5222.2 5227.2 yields 29.1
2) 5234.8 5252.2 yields 32.6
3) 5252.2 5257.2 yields 32.7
